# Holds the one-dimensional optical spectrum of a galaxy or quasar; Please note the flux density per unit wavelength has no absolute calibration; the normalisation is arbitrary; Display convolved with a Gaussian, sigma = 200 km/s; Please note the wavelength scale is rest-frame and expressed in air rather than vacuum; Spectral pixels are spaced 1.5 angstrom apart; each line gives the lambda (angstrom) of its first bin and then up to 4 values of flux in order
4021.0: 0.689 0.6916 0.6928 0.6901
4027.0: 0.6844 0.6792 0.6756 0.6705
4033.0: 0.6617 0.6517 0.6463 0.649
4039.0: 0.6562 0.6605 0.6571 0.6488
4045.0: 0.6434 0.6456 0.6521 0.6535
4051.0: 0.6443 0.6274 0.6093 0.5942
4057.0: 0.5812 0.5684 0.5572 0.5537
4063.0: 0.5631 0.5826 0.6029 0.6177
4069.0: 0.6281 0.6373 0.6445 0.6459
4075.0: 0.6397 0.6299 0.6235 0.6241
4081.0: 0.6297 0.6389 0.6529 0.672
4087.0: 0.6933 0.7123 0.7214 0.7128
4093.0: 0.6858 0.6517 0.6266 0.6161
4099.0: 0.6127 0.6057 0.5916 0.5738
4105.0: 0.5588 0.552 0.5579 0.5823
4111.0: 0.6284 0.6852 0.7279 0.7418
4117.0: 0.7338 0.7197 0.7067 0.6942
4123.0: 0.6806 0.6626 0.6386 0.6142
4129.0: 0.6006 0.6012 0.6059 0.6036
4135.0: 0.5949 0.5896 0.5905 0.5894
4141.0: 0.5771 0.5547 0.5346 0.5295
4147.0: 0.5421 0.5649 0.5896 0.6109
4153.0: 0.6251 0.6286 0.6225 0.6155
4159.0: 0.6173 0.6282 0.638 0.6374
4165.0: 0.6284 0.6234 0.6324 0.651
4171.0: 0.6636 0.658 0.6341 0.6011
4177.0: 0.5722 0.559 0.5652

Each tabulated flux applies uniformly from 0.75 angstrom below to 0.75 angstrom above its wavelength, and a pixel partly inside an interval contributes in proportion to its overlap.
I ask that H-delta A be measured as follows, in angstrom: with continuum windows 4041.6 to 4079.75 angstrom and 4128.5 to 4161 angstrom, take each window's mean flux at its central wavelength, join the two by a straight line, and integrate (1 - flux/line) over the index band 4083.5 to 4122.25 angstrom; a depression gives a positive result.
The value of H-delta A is -3.2 angstrom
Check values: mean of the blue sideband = 0.618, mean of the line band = 0.655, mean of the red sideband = 0.591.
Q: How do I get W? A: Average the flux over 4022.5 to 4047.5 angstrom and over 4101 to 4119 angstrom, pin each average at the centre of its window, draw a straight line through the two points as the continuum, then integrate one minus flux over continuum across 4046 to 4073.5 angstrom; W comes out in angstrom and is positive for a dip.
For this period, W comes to 1.9 angstrom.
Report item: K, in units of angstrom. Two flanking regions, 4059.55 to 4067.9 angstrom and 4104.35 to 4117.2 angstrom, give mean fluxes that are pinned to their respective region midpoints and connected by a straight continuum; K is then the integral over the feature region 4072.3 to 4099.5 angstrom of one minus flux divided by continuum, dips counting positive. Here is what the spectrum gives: -2.19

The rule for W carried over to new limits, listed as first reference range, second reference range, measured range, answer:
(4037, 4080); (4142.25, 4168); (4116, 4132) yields -1.5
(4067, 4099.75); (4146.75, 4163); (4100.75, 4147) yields 0.6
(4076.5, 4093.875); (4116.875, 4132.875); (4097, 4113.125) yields 1.6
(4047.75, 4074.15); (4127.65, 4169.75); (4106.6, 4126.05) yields -2.2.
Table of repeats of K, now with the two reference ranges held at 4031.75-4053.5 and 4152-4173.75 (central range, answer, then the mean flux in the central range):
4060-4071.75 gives 0.9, 0.597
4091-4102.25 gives 0.1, 0.638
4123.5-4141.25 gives 0.8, 0.608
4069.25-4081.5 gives 0.2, 0.634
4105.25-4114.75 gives 0.3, 0.619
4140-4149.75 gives 1.3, 0.553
